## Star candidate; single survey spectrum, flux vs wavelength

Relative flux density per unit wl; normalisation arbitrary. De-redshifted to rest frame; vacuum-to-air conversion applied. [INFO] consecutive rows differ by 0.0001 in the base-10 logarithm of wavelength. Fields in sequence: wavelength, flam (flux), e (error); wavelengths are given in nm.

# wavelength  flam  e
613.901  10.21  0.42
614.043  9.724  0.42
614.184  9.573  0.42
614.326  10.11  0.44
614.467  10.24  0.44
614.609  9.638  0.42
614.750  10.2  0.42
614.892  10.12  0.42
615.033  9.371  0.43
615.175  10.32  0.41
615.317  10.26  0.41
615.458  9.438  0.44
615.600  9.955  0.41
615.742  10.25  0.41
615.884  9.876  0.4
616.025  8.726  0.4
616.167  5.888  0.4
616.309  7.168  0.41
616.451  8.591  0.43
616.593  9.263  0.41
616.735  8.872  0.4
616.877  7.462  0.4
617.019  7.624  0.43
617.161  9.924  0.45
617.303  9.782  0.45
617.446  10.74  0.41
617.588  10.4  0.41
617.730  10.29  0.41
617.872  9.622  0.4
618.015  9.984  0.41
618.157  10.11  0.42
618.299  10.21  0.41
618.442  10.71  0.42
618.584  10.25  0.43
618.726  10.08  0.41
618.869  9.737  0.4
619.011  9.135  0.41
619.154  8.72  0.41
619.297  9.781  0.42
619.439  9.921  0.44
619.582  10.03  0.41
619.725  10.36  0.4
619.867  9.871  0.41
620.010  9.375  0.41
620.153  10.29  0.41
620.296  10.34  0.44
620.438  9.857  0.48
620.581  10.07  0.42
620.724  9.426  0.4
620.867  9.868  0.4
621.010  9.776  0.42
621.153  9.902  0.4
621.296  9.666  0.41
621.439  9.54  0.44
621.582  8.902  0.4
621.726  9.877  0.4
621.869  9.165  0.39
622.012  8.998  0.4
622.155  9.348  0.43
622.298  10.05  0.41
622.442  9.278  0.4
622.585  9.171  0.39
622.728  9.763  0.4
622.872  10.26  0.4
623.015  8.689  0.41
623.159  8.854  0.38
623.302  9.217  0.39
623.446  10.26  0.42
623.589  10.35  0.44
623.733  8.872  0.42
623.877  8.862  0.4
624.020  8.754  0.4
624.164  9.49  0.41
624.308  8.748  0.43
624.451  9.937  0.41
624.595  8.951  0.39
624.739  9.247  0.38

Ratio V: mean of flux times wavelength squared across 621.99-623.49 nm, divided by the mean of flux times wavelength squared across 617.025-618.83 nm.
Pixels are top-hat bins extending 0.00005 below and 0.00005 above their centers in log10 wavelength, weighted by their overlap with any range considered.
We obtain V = 1.0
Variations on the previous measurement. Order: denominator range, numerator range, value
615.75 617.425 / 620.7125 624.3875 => 1.12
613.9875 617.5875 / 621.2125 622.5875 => 1.03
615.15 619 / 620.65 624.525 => 1.02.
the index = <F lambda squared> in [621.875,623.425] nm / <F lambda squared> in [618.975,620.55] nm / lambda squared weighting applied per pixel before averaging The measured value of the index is 0.97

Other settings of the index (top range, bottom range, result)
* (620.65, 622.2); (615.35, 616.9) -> 1.10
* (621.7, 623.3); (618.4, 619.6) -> 0.97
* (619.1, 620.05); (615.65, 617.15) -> 1.17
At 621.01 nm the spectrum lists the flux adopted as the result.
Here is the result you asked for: 9.776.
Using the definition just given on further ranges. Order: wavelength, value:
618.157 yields 10.11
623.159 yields 8.854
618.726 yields 10.08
